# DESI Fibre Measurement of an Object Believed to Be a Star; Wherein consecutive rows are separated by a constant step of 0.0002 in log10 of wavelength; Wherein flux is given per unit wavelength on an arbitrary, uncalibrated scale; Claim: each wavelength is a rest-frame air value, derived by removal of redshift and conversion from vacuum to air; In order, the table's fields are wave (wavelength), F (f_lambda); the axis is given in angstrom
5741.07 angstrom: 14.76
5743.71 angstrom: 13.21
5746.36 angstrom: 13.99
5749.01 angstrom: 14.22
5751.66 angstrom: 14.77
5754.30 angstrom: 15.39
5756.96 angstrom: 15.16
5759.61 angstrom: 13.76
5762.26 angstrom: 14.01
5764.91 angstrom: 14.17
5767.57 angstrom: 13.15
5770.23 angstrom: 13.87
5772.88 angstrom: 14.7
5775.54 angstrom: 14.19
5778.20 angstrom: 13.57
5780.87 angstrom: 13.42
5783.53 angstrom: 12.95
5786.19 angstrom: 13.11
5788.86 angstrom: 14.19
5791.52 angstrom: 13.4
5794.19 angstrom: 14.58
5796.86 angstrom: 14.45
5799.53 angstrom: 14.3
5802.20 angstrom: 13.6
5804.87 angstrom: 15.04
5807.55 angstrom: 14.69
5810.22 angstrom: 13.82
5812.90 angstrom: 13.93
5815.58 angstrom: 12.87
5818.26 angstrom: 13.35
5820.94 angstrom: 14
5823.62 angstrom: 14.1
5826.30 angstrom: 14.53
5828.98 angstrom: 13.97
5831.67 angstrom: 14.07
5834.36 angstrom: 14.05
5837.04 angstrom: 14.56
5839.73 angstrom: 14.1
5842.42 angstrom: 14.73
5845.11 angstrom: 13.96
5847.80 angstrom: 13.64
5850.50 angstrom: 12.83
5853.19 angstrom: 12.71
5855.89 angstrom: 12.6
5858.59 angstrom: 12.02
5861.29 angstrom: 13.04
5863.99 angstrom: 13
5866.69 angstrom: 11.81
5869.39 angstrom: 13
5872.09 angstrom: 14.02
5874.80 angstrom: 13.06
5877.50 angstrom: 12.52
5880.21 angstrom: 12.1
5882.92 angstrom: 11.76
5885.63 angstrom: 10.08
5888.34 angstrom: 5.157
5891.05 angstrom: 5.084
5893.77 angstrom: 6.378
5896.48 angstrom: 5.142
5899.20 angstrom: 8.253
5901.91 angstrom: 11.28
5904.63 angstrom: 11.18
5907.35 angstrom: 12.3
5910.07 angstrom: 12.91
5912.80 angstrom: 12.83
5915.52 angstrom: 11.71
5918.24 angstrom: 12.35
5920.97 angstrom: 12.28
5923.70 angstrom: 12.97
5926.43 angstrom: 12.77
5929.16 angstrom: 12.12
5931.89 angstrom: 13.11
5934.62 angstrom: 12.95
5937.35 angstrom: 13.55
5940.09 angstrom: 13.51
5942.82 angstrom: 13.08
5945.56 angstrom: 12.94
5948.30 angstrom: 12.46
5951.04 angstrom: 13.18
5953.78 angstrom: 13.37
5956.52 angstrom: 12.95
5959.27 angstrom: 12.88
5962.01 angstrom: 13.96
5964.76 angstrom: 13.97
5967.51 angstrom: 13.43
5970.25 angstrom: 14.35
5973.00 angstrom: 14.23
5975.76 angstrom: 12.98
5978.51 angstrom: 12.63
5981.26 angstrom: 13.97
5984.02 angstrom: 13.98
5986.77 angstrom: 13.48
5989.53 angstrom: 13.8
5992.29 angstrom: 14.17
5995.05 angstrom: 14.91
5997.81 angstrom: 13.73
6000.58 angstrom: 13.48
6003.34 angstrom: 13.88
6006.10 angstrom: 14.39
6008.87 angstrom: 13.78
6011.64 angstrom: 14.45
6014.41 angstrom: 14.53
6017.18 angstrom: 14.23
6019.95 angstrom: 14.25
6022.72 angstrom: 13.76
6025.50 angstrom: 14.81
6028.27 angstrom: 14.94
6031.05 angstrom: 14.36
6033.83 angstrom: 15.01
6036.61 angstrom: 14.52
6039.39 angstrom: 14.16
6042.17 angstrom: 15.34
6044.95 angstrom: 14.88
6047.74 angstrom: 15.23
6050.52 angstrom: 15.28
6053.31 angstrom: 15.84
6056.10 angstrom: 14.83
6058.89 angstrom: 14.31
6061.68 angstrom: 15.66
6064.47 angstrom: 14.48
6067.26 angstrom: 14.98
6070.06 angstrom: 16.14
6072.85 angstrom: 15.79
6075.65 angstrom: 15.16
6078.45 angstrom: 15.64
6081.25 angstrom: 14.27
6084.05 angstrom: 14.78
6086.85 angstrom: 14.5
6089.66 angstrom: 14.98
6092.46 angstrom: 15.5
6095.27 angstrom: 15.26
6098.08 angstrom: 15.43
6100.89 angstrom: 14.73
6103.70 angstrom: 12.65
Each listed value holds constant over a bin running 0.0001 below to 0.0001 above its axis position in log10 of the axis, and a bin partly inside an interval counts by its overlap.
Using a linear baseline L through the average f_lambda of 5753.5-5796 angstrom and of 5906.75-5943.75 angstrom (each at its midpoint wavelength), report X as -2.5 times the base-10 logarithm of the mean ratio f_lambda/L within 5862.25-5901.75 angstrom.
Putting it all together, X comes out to 0.28 mag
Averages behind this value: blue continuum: 14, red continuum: 12.8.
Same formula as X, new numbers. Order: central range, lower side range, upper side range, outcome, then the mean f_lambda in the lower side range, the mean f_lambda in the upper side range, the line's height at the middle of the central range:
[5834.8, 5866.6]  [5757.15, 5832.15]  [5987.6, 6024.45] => 0.05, 13.9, 14.1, 14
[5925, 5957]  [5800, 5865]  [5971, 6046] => 0.08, 13.7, 14.2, 14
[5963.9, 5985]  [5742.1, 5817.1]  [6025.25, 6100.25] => 0.08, 14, 15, 14.7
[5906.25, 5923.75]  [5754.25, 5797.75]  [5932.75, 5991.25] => 0.09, 14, 13.4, 13.6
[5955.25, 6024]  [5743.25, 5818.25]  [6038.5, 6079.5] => 0.08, 14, 15.2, 14.9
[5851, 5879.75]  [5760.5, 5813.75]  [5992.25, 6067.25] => 0.11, 14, 14.6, 14.2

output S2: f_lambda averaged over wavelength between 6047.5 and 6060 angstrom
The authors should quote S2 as 15.1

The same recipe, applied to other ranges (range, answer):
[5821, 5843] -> 14.2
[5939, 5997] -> 13.5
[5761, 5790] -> 13.8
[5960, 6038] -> 14.1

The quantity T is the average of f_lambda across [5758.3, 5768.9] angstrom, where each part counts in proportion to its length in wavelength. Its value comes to 13.8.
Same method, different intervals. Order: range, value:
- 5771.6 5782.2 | 14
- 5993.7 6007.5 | 14.1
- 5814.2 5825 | 13.6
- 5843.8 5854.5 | 13.3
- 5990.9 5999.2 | 14.3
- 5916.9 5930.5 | 12.5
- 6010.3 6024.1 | 14.2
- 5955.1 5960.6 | 12.9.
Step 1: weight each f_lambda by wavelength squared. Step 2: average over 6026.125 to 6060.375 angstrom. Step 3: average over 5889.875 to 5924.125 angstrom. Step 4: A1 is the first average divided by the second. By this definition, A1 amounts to 1.5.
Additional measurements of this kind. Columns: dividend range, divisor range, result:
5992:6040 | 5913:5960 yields 1.14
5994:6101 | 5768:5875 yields 1.16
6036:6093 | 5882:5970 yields 1.35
